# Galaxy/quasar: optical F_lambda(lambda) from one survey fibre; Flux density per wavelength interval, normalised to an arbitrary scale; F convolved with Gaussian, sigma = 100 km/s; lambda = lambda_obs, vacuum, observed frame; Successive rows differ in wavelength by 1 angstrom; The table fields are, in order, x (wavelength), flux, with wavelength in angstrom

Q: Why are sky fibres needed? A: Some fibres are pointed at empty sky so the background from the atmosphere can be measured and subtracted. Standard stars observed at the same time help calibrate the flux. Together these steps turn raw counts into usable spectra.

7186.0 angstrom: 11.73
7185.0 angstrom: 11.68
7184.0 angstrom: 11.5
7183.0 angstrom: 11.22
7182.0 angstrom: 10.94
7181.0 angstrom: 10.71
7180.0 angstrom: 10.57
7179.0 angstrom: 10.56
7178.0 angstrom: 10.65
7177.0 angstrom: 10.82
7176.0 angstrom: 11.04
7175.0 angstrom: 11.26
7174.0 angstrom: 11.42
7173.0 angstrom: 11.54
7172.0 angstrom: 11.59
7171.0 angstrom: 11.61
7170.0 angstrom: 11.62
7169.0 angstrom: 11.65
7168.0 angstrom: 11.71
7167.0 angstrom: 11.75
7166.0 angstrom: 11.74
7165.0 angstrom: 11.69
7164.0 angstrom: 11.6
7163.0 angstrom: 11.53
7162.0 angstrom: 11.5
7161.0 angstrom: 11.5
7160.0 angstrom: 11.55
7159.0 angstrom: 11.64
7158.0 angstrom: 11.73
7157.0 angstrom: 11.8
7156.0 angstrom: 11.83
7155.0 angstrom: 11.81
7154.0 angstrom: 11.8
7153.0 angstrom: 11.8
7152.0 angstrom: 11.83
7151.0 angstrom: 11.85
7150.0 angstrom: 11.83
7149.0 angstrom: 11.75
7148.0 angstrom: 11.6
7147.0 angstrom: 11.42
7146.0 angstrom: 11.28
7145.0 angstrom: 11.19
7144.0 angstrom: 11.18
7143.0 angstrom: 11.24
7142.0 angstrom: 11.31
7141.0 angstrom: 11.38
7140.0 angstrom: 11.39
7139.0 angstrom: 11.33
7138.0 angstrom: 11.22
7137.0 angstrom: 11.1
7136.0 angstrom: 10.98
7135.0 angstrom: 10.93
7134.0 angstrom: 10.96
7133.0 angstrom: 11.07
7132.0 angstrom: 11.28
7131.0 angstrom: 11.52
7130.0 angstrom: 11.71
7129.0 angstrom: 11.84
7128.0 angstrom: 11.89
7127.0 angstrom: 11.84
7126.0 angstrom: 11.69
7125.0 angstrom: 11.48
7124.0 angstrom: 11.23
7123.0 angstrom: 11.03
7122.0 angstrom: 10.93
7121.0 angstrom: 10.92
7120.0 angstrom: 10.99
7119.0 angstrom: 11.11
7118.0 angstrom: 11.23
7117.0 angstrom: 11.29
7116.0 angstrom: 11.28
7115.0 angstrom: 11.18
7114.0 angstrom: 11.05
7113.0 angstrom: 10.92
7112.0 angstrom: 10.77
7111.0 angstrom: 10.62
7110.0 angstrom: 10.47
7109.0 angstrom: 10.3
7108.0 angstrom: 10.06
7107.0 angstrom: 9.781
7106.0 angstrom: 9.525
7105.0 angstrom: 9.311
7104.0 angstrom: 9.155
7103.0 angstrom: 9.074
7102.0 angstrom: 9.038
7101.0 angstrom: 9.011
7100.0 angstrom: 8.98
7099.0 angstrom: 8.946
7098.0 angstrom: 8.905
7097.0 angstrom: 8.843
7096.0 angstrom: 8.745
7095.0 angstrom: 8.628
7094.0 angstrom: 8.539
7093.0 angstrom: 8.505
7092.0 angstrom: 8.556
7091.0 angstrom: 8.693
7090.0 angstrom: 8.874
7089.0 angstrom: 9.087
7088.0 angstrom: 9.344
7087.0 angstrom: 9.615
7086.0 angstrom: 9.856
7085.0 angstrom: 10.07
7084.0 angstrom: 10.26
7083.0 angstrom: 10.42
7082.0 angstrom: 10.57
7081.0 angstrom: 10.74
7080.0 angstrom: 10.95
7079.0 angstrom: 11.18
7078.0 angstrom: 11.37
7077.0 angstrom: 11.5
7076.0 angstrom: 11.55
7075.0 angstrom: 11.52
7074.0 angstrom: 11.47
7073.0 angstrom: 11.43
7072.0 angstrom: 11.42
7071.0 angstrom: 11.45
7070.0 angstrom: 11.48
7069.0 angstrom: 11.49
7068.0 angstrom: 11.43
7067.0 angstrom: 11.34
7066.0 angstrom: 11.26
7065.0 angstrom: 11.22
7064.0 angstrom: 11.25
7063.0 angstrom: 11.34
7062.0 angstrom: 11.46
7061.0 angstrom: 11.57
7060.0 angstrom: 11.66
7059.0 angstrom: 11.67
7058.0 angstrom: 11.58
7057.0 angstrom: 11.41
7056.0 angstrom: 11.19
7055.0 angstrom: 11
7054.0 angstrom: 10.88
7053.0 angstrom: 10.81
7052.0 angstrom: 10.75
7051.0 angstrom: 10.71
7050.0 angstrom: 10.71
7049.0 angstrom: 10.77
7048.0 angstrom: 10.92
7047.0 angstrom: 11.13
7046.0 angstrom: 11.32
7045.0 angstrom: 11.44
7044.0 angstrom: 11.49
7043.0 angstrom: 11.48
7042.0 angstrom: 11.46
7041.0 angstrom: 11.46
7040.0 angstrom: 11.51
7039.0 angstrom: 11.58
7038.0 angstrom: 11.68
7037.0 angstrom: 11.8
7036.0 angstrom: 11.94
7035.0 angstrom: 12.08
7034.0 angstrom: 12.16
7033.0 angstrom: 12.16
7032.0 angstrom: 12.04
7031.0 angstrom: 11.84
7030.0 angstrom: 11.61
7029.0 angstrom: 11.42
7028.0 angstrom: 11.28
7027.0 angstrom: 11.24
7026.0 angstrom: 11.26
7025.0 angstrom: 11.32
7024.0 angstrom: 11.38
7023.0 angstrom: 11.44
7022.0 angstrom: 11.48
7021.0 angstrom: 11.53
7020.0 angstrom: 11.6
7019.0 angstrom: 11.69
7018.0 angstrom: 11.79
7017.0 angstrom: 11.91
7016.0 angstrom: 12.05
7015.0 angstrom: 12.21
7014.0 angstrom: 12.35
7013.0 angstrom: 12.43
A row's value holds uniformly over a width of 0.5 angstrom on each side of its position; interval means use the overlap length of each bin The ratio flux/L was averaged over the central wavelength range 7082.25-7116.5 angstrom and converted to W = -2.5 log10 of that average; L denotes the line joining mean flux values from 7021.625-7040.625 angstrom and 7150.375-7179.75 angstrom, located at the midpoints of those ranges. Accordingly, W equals 0.20 mag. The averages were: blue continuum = 11.6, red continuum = 11.5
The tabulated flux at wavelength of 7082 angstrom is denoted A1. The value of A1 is 10.57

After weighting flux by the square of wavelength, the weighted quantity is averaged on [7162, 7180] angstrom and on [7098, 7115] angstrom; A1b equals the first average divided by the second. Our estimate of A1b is 1.18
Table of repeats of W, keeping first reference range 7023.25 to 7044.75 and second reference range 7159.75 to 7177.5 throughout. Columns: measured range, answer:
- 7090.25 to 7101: 0.303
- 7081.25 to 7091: 0.186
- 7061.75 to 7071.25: 0.022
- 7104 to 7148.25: 0.048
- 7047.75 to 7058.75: 0.059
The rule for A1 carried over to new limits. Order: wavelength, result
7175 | 11.26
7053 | 10.81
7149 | 11.75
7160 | 11.55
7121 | 10.92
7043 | 11.48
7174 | 11.42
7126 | 11.69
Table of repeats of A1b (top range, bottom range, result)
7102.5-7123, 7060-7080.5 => 0.93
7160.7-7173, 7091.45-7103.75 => 1.34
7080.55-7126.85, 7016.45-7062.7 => 0.89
